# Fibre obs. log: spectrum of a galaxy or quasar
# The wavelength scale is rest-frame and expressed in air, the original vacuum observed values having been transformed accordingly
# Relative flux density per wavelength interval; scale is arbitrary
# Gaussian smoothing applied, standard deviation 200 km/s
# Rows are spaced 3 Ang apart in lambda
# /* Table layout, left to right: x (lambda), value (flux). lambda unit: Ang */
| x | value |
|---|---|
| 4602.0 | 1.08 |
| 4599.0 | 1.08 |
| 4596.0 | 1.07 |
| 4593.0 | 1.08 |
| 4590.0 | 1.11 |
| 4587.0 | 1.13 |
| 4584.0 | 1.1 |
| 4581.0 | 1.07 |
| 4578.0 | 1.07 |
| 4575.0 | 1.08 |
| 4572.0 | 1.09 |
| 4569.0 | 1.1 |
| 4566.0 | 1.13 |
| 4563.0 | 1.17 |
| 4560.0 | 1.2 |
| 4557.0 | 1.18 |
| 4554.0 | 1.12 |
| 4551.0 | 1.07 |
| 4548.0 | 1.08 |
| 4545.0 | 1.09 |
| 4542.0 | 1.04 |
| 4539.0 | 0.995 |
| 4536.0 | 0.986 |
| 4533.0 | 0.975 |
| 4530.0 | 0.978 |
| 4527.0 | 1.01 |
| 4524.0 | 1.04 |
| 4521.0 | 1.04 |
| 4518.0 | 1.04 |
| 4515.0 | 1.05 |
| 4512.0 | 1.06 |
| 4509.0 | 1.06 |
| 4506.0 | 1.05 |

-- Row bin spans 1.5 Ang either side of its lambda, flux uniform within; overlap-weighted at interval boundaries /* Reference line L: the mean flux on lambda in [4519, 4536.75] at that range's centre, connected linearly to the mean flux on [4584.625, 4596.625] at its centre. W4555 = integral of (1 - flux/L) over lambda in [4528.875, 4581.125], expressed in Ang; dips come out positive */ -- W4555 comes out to -1.6 Ang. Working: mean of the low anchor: 1.01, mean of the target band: 1.08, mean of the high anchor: 1.1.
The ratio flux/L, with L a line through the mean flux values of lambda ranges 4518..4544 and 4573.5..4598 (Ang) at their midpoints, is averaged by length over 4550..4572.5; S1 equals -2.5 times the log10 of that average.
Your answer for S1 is -0.081 mag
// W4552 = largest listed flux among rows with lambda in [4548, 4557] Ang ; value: 1.18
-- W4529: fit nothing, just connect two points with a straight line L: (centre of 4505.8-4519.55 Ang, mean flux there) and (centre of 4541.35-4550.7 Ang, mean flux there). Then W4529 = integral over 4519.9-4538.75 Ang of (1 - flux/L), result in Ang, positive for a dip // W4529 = 1.0 Ang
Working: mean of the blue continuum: 1.05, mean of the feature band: 1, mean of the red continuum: 1.07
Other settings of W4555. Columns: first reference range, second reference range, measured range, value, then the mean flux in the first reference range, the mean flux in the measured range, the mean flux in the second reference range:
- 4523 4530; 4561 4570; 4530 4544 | 0.6 Ang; 1.01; 1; 1.14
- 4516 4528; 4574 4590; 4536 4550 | 0.1 Ang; 1.03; 1.04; 1.09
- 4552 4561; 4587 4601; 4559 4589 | 0.4 Ang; 1.16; 1.11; 1.09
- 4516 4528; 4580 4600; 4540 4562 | -1.1 Ang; 1.03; 1.11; 1.09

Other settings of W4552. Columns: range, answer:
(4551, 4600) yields 1.2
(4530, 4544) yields 1.04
